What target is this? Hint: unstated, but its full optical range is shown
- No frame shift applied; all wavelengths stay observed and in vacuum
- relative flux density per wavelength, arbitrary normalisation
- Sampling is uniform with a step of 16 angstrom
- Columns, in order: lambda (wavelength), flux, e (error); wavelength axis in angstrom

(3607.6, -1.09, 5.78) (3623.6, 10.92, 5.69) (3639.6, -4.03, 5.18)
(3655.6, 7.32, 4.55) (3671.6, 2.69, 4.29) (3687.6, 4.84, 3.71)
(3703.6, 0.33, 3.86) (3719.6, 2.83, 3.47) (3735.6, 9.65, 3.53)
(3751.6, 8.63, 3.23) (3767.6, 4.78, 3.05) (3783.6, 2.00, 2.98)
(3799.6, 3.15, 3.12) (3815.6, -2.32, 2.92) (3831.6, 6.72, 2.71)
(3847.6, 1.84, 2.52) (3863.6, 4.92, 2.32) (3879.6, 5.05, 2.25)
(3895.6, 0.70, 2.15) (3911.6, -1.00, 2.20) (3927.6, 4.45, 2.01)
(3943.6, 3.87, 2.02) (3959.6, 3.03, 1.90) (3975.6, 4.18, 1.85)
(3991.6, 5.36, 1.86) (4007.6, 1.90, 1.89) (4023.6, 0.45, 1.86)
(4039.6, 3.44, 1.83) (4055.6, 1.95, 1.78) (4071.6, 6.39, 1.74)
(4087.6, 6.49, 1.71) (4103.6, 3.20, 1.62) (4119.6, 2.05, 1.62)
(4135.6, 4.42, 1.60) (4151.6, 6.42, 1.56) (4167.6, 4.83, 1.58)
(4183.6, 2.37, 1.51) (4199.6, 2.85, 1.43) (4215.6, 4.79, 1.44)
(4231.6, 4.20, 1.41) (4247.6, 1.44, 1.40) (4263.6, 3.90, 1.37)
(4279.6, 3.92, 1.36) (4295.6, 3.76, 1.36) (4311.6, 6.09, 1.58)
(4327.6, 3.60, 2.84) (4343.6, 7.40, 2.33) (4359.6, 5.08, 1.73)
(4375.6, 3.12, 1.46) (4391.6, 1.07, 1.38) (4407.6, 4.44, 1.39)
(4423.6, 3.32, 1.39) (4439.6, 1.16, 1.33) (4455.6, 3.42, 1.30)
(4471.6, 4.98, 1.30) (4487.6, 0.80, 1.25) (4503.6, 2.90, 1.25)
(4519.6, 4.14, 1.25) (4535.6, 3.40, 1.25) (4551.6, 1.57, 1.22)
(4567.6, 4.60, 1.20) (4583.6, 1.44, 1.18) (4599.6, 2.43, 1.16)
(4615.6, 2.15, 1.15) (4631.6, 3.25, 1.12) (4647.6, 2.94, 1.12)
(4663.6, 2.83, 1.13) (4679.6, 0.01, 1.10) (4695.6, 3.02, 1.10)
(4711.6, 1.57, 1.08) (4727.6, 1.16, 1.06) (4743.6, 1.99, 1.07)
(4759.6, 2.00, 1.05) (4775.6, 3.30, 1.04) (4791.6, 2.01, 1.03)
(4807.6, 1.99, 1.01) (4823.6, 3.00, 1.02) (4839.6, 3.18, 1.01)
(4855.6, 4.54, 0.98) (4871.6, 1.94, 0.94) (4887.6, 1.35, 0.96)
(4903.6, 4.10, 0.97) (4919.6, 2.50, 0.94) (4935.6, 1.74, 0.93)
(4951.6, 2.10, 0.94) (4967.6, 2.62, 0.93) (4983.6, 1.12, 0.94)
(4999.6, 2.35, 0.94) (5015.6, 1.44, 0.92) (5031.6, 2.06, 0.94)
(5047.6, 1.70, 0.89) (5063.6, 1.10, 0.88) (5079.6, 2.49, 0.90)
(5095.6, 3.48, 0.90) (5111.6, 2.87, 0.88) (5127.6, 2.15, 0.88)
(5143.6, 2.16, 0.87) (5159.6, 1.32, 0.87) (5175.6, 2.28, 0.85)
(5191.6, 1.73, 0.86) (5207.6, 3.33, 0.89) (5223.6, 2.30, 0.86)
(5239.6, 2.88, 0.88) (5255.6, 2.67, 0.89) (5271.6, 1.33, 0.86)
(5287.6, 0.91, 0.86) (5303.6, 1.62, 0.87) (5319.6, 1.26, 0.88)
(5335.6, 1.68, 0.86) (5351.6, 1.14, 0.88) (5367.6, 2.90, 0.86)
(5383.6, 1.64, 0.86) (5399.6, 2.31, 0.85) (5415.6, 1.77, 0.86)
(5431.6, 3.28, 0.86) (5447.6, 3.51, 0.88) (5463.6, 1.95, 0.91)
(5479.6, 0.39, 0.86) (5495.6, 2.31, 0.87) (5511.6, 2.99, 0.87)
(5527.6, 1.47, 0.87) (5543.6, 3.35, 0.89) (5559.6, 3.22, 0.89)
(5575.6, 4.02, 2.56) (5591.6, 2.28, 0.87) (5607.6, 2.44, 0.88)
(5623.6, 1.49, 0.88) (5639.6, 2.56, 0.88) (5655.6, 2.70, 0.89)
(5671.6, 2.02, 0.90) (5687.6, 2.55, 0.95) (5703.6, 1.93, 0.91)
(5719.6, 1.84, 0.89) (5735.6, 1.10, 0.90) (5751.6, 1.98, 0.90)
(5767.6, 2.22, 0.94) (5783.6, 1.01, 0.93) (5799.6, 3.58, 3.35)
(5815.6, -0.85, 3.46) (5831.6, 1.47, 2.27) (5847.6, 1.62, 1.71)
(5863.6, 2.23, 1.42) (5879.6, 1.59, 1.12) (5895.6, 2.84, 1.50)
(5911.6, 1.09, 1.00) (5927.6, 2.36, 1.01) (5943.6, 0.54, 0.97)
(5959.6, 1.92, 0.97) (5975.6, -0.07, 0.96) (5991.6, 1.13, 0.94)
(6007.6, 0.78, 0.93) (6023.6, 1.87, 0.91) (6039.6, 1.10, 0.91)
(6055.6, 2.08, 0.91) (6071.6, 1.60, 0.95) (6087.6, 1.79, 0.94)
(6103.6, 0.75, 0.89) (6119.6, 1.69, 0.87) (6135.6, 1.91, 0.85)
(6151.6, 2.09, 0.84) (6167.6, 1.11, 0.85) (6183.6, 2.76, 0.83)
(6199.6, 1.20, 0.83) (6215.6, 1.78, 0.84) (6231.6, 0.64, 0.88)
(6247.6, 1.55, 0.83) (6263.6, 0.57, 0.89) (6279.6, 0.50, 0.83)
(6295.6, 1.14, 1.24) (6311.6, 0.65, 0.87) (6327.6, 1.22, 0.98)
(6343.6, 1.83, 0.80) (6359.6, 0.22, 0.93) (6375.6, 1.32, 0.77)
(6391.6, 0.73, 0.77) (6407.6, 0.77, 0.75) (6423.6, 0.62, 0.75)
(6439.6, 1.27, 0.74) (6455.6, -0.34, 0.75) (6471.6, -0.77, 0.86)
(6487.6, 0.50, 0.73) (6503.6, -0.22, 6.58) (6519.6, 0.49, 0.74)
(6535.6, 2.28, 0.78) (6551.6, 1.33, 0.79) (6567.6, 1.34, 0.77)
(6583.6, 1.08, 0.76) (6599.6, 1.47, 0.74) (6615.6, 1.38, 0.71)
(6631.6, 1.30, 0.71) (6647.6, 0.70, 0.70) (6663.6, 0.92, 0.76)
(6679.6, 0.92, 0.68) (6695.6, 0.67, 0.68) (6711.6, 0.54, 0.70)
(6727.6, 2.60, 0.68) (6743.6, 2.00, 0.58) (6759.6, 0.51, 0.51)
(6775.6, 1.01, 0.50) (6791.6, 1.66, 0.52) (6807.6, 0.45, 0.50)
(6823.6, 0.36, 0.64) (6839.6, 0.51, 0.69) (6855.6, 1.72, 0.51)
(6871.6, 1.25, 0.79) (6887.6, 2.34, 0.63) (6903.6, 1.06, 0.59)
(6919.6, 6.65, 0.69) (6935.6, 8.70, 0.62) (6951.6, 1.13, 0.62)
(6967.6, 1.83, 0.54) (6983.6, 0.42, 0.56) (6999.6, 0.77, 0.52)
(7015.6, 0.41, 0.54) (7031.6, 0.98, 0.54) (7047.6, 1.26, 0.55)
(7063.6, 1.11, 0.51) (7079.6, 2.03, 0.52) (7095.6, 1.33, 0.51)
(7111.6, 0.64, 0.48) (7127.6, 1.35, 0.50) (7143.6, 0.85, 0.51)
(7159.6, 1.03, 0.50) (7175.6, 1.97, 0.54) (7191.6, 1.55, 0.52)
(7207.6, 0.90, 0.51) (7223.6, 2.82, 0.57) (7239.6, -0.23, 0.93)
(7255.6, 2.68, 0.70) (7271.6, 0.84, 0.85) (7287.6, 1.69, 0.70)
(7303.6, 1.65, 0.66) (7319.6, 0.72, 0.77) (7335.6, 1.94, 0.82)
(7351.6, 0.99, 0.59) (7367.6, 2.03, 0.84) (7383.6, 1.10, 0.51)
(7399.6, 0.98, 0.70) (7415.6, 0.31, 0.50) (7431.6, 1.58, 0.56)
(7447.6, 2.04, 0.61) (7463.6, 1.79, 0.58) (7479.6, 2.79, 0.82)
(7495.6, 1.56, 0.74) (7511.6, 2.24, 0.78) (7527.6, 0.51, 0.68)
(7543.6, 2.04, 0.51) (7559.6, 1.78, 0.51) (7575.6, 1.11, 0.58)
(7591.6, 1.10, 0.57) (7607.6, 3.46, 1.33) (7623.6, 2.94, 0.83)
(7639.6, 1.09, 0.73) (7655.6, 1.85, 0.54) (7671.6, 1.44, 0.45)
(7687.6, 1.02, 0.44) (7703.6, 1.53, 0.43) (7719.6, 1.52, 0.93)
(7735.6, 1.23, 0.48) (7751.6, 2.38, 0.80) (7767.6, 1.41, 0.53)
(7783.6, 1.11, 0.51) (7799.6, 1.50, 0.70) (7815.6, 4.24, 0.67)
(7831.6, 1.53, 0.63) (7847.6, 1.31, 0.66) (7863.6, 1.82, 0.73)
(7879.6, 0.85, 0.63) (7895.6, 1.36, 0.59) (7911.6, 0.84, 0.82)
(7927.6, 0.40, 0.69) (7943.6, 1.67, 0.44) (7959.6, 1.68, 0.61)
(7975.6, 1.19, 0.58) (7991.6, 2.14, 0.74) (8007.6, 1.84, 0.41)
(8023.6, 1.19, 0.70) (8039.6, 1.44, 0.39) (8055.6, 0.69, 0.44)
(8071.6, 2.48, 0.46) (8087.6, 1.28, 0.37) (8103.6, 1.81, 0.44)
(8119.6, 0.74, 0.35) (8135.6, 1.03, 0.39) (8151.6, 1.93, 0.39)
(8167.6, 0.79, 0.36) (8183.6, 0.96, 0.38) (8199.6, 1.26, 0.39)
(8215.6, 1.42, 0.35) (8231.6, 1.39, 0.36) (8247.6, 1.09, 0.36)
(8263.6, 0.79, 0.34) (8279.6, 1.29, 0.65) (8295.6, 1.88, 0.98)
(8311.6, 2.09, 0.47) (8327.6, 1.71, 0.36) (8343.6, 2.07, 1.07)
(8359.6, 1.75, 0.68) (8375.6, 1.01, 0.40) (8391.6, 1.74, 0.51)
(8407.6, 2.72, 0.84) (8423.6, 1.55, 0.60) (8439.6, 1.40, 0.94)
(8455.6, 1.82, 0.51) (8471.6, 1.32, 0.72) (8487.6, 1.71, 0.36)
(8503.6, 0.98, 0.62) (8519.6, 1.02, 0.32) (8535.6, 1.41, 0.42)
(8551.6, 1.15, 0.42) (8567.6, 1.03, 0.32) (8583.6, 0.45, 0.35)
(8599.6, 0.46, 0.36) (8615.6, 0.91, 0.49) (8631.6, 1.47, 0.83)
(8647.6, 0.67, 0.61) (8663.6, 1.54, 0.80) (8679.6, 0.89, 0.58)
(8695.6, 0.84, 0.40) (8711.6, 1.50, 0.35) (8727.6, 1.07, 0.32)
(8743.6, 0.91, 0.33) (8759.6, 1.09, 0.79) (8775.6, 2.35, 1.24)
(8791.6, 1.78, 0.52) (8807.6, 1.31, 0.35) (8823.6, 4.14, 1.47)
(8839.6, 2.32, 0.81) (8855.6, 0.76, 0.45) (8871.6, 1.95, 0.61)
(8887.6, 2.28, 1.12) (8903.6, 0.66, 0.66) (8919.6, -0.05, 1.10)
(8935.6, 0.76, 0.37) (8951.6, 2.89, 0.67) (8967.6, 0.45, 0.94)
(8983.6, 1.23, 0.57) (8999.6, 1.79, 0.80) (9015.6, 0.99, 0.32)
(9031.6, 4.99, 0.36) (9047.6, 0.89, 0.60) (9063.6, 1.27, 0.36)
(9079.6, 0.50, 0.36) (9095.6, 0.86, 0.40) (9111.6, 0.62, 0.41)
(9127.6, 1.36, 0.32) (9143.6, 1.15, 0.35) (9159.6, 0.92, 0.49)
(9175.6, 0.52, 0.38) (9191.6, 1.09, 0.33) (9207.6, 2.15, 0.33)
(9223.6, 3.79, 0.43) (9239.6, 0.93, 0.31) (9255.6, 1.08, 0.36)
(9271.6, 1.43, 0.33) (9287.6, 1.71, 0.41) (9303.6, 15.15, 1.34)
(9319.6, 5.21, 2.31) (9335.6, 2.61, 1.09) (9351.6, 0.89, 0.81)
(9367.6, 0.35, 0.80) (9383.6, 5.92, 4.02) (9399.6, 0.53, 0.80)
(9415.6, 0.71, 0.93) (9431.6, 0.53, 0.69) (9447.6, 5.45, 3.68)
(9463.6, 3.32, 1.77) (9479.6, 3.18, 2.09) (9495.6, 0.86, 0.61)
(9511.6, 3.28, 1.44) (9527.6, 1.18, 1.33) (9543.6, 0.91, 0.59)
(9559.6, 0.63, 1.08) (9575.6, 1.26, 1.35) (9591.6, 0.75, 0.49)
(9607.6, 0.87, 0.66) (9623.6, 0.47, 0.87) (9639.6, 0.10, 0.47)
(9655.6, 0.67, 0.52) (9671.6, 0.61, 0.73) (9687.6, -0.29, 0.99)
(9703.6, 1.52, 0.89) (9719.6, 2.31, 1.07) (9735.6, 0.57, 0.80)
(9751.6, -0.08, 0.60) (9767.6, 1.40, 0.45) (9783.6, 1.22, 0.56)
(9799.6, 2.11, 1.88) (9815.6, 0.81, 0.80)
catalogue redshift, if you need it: 0.858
